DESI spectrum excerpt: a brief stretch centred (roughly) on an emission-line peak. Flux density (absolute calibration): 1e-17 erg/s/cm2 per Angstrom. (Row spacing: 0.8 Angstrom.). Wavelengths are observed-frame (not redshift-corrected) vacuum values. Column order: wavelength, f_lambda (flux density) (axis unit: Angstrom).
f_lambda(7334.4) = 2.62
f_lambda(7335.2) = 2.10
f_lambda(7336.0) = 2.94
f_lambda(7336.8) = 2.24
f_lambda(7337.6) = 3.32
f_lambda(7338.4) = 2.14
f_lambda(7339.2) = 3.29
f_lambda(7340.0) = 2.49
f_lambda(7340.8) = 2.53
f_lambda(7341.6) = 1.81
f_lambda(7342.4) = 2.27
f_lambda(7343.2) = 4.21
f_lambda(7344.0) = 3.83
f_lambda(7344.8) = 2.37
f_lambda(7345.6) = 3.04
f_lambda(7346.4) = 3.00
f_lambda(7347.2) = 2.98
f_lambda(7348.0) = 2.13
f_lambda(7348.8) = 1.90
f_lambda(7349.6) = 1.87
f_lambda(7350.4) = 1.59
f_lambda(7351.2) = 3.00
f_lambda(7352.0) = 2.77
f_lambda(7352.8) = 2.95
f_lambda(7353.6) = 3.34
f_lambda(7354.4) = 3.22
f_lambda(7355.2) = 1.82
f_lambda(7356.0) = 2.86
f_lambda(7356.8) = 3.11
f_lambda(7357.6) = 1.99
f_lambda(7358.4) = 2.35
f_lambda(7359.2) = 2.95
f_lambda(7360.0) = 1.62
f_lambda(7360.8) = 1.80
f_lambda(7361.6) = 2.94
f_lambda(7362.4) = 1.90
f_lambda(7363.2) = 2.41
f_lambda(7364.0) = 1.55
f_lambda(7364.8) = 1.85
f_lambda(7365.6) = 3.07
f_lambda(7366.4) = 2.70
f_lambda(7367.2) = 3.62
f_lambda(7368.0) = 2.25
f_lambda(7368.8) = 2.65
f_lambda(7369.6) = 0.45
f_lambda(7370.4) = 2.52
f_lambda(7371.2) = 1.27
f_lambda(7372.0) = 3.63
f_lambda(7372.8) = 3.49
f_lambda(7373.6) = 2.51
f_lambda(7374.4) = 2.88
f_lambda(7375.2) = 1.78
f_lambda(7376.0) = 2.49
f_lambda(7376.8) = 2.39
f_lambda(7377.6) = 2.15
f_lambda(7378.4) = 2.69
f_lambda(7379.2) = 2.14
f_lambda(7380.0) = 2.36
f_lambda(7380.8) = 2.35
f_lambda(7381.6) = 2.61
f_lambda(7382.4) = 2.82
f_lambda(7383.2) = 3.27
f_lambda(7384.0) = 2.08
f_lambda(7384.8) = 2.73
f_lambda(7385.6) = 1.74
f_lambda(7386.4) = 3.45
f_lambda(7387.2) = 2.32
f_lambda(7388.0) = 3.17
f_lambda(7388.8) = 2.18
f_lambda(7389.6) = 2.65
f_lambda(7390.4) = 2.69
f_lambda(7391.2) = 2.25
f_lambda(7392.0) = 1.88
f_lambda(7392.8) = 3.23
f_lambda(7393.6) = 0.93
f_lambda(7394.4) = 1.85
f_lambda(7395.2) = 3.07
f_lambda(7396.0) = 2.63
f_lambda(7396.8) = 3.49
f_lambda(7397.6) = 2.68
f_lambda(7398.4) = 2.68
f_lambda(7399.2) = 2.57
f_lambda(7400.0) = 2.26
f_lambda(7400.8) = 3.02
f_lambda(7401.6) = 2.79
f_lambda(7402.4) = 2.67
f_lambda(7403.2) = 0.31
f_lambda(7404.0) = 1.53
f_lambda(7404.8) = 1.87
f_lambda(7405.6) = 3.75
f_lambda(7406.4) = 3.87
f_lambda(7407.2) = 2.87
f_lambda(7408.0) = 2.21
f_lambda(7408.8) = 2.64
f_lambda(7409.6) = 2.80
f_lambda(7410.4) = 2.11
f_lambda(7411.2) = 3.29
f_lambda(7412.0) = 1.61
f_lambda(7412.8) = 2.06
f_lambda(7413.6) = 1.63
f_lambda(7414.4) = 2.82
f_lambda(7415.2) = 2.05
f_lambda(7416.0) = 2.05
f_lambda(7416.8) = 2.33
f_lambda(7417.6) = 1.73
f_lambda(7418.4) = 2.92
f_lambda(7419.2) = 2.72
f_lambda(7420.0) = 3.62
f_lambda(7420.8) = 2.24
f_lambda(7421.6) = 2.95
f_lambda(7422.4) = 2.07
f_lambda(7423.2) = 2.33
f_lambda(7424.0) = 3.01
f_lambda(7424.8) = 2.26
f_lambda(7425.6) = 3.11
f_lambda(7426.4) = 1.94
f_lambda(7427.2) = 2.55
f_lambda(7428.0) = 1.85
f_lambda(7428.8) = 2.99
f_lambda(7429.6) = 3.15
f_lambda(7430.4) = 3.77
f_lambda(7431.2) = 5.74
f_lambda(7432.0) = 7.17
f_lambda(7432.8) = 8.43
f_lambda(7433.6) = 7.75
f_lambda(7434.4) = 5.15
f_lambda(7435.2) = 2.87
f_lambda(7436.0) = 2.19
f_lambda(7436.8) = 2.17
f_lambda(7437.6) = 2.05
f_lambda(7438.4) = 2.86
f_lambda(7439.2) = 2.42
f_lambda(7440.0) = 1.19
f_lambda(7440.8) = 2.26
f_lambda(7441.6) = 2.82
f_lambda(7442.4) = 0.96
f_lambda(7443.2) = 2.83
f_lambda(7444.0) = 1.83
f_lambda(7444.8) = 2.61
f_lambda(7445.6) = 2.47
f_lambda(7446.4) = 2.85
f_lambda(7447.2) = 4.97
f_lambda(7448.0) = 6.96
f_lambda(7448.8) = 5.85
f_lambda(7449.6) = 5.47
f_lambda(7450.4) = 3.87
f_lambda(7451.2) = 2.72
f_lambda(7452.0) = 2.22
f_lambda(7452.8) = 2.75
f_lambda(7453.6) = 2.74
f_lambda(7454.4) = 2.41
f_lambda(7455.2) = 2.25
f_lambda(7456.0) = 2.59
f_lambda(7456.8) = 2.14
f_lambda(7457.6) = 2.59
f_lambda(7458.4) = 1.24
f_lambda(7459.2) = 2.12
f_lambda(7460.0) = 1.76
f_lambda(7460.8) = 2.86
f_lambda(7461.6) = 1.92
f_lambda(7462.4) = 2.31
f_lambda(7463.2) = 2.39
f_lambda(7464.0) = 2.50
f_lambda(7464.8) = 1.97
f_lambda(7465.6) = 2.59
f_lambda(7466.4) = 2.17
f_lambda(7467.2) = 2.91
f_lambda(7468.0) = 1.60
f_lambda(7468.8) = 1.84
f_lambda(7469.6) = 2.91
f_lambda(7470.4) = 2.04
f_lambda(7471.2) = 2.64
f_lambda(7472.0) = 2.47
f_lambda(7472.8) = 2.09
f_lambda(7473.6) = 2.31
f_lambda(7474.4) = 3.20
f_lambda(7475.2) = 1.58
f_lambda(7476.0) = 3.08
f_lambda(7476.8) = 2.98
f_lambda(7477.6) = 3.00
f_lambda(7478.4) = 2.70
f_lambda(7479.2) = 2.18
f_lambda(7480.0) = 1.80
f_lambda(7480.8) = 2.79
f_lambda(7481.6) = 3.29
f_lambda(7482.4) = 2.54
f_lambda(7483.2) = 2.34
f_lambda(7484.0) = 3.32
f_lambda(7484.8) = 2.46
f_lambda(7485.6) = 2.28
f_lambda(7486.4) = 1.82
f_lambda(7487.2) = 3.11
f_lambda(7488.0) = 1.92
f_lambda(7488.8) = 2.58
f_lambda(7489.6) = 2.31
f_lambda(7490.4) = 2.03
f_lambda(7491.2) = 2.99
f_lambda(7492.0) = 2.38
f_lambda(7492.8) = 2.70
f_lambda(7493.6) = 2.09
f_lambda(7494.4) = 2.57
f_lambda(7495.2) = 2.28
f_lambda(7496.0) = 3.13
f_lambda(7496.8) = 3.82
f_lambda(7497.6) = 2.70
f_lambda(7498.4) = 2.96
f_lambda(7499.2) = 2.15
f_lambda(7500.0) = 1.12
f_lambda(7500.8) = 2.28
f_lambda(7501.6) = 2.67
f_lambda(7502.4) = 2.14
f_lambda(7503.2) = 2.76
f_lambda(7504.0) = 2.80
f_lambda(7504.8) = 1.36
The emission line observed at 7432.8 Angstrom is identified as [S II]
